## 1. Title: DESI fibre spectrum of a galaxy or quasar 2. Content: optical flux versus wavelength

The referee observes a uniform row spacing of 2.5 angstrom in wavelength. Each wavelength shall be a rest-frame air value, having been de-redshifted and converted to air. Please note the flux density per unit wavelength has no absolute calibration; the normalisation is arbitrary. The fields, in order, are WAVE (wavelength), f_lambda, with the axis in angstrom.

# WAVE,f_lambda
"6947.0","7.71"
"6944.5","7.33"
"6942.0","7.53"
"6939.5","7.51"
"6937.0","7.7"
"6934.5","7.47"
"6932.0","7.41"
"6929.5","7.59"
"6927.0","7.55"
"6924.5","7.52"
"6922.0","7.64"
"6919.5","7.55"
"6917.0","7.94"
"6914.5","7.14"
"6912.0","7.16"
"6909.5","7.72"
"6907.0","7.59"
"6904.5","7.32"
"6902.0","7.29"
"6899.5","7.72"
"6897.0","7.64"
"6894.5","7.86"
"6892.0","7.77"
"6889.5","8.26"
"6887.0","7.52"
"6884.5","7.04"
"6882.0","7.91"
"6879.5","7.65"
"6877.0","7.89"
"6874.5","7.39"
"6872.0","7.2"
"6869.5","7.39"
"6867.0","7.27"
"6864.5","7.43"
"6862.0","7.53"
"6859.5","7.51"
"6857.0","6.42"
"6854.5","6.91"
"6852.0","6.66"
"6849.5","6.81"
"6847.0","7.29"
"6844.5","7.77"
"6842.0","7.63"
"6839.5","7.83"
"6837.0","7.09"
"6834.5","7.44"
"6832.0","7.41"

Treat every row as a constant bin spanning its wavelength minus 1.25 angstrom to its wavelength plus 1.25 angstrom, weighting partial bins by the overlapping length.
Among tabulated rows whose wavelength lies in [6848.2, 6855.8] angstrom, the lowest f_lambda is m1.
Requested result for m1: 6.66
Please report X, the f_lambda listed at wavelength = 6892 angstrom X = 7.77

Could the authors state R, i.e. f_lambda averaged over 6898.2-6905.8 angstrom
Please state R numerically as 7.45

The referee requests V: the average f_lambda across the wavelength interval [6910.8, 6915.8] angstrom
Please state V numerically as 7.16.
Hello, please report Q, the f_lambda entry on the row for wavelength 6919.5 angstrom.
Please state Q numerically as 7.55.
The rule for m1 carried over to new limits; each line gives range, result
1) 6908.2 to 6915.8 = 7.14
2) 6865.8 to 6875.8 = 7.2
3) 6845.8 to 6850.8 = 6.81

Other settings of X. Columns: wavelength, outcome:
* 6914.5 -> 7.14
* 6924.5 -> 7.52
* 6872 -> 7.2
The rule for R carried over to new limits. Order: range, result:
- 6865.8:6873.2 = 7.29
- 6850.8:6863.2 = 7.01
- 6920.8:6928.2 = 7.57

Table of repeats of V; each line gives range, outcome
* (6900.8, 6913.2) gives 7.42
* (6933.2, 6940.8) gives 7.56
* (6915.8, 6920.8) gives 7.74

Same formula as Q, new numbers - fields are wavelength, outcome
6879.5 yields 7.65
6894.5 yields 7.86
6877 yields 7.89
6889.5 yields 8.26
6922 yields 7.64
